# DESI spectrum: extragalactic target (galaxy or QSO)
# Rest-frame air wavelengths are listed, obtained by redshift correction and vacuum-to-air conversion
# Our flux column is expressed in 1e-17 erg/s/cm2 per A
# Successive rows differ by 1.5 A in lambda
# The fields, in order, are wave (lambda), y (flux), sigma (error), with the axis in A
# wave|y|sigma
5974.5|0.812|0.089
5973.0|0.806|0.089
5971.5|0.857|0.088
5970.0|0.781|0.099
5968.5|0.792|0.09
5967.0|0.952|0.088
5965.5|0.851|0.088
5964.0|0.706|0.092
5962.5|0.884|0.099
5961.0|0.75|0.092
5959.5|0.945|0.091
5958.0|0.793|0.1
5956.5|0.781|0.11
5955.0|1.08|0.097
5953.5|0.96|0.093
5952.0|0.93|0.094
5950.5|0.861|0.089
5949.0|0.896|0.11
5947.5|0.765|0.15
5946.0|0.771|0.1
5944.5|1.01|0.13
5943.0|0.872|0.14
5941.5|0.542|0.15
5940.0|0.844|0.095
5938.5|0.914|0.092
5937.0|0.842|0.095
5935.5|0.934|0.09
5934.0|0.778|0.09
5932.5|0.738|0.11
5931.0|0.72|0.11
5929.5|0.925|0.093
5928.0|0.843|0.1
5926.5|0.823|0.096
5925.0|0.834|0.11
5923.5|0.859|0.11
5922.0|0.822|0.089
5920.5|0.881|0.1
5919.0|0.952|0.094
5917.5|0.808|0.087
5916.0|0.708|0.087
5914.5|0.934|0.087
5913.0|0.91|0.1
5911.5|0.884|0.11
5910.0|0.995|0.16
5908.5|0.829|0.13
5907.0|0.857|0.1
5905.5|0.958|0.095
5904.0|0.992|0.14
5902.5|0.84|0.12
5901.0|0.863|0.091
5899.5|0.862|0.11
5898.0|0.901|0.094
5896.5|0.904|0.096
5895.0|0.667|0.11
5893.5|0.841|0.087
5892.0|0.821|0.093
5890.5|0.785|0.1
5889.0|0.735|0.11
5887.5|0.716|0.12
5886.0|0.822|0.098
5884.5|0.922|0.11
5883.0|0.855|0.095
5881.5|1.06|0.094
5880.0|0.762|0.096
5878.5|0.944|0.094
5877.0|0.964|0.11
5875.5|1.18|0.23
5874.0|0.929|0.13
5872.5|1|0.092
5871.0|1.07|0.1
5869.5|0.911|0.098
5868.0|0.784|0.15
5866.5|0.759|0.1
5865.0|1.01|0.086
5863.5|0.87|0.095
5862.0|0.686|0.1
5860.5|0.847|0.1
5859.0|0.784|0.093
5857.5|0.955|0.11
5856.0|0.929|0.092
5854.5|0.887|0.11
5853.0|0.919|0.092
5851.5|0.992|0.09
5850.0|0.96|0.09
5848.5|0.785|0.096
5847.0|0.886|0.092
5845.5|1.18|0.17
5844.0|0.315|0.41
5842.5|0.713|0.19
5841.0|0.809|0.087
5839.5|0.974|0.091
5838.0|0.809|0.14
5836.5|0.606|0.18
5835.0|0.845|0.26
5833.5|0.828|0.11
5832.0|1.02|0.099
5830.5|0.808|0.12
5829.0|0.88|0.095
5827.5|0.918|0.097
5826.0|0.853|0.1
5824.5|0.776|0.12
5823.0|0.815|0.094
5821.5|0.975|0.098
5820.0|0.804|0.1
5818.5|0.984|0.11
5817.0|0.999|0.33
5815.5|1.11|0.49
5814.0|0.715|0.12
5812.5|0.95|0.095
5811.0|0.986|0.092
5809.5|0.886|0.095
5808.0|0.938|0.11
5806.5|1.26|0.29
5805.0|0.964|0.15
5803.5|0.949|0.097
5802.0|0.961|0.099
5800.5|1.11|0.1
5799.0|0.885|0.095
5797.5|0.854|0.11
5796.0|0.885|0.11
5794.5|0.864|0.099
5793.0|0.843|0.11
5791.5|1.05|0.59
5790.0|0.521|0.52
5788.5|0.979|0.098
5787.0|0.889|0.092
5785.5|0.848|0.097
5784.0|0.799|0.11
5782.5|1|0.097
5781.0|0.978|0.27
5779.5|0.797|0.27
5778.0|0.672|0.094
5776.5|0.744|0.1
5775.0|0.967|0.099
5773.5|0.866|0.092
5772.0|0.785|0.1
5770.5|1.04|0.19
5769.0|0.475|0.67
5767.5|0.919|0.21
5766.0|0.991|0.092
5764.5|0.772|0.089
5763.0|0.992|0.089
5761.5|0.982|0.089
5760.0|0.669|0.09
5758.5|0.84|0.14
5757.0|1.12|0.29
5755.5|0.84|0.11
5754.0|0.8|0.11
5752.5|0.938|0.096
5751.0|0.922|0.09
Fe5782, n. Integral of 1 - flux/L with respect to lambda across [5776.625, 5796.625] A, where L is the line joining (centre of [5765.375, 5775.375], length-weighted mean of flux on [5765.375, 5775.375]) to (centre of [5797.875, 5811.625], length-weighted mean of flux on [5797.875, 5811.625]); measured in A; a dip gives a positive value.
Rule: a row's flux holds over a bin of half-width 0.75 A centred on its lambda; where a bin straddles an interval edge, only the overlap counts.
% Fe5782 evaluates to 1.5 A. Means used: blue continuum 0.858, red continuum 0.989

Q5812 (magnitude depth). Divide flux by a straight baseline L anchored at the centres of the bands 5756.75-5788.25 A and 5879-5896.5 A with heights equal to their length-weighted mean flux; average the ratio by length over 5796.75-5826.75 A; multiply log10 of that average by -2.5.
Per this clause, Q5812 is -0.11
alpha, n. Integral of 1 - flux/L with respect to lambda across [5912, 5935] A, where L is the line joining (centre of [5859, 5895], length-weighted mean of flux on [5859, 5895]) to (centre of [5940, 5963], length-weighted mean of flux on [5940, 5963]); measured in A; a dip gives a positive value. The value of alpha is 0.68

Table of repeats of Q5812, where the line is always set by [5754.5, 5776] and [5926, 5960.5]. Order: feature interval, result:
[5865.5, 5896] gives -0.02 mag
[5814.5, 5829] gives -0.05 mag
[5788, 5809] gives -0.08 mag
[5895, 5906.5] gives -0.04 mag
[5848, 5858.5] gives -0.07 mag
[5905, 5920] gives -0.04 mag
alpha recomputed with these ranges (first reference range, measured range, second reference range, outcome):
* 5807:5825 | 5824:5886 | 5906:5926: 1.4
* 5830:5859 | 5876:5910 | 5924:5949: -1.1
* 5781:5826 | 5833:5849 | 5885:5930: 1.8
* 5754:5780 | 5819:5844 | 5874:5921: 1.1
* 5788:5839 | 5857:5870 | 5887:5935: 0.4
